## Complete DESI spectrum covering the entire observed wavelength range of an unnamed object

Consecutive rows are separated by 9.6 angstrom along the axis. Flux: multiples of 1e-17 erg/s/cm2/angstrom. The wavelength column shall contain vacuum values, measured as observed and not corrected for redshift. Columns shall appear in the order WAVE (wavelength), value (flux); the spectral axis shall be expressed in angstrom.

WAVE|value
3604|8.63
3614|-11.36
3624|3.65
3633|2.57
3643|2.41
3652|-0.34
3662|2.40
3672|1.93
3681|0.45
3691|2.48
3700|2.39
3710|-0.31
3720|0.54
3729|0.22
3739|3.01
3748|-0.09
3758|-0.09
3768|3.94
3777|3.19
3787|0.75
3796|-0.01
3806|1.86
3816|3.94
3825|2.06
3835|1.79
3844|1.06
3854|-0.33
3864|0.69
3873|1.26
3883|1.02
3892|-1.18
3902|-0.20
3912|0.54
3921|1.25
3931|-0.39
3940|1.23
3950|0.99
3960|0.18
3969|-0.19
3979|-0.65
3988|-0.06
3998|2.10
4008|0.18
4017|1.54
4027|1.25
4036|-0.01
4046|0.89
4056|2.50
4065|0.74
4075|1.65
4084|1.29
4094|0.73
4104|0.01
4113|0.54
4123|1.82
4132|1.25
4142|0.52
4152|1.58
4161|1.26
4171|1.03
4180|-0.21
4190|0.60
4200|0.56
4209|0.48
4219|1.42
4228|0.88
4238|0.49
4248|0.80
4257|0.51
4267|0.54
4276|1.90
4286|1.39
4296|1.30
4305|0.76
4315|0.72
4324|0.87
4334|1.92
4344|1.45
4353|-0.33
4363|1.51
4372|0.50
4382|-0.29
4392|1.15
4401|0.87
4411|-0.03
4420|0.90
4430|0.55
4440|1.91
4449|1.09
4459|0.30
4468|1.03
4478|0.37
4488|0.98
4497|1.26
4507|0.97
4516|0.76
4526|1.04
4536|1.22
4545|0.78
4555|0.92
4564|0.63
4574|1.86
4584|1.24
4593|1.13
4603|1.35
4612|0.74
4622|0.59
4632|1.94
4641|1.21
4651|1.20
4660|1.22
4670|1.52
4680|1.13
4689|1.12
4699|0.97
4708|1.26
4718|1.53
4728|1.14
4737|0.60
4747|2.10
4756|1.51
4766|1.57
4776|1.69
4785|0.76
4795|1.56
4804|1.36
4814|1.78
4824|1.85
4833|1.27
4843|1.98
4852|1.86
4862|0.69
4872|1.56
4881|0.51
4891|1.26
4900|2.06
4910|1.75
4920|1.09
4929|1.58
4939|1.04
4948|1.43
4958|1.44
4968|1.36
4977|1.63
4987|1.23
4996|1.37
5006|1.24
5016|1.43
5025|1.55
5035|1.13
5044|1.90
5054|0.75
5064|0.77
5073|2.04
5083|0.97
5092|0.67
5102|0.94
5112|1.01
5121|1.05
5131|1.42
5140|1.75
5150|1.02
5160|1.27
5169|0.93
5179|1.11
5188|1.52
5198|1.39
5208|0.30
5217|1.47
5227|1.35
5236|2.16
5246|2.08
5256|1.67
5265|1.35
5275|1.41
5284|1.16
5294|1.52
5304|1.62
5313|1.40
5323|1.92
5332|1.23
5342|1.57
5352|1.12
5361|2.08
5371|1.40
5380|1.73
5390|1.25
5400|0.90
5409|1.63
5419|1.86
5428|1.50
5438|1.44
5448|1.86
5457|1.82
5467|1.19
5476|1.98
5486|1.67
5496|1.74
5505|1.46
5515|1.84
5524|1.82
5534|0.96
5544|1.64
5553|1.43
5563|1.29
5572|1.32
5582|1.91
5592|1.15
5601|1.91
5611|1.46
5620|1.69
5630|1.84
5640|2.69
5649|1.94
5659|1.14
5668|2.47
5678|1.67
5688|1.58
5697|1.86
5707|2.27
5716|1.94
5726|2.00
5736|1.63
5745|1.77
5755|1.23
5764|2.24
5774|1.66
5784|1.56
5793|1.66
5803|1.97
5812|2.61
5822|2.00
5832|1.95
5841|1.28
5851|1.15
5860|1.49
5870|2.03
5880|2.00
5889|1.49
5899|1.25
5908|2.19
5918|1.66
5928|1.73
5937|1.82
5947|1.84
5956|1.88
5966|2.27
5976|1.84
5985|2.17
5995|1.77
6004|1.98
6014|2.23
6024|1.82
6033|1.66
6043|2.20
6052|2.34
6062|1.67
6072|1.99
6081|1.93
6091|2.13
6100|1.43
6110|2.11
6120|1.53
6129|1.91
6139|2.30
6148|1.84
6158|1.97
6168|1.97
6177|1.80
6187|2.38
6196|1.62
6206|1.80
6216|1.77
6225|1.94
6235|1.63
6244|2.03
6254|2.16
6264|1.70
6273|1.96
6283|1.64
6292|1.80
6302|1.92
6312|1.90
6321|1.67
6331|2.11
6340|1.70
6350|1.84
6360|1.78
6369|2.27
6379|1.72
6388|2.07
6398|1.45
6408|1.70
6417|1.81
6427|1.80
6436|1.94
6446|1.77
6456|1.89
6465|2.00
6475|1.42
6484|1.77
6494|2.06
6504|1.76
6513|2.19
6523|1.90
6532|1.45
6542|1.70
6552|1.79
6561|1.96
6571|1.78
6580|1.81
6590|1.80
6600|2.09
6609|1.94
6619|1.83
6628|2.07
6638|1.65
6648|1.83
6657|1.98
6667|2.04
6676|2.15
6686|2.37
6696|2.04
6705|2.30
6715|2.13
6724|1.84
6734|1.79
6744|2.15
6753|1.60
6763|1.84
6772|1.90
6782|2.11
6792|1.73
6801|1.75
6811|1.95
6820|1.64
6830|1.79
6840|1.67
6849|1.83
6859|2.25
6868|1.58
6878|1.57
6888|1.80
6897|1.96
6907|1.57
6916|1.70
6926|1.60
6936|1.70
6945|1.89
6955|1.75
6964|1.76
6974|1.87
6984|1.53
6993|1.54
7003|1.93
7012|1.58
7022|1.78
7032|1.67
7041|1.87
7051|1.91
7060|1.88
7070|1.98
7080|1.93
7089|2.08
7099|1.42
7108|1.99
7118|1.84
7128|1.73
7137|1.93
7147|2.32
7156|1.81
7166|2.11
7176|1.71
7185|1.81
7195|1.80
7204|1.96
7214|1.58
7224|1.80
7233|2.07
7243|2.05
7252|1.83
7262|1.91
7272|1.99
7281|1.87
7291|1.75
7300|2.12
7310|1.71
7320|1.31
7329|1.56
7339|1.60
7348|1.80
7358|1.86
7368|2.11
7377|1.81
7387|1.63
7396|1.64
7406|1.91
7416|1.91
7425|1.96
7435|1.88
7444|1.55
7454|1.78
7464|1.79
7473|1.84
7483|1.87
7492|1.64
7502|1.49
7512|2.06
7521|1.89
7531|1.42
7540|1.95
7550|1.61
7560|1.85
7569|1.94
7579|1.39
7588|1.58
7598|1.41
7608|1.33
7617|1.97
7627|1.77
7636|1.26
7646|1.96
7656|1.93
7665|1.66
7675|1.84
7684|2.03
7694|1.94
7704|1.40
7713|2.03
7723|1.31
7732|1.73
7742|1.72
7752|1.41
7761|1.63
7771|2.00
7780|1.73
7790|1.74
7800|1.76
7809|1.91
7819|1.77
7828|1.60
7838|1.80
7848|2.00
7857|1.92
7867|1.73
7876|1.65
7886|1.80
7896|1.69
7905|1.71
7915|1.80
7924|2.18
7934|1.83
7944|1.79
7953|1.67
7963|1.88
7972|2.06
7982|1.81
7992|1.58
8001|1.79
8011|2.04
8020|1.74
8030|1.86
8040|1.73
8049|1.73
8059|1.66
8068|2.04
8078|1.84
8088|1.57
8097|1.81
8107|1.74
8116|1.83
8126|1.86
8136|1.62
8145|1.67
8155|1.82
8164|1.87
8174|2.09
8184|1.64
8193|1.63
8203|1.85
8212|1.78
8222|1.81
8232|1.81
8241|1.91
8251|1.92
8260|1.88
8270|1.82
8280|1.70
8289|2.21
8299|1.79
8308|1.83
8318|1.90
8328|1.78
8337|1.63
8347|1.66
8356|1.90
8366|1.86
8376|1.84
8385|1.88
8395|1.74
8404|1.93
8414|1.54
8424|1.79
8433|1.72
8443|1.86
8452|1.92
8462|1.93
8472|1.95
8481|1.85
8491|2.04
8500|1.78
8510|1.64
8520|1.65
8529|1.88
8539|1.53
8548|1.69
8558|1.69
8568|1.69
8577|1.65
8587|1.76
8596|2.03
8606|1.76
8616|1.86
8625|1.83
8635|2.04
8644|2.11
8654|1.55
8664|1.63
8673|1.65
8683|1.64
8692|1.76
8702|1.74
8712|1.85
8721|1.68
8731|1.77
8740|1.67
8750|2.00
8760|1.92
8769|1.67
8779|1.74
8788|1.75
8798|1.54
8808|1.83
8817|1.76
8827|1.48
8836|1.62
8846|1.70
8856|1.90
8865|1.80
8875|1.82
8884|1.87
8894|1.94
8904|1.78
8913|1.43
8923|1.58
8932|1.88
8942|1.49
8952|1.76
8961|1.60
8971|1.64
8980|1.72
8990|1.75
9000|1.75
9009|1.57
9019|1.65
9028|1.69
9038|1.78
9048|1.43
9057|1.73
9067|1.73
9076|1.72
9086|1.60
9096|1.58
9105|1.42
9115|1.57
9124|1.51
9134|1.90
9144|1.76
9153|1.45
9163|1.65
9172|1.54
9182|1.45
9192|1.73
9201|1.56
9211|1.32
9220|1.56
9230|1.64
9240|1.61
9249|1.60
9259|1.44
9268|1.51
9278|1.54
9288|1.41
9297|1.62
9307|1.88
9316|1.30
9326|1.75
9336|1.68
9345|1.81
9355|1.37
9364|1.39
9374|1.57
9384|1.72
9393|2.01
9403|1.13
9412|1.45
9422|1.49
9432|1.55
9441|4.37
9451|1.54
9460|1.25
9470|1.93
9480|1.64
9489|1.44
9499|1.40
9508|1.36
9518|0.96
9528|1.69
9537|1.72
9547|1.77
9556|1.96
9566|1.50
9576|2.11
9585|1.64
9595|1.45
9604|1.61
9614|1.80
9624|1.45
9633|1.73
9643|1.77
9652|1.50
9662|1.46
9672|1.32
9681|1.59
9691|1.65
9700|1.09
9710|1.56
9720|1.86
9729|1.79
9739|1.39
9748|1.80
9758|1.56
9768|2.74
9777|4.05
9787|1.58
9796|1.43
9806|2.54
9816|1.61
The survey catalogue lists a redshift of 0.49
